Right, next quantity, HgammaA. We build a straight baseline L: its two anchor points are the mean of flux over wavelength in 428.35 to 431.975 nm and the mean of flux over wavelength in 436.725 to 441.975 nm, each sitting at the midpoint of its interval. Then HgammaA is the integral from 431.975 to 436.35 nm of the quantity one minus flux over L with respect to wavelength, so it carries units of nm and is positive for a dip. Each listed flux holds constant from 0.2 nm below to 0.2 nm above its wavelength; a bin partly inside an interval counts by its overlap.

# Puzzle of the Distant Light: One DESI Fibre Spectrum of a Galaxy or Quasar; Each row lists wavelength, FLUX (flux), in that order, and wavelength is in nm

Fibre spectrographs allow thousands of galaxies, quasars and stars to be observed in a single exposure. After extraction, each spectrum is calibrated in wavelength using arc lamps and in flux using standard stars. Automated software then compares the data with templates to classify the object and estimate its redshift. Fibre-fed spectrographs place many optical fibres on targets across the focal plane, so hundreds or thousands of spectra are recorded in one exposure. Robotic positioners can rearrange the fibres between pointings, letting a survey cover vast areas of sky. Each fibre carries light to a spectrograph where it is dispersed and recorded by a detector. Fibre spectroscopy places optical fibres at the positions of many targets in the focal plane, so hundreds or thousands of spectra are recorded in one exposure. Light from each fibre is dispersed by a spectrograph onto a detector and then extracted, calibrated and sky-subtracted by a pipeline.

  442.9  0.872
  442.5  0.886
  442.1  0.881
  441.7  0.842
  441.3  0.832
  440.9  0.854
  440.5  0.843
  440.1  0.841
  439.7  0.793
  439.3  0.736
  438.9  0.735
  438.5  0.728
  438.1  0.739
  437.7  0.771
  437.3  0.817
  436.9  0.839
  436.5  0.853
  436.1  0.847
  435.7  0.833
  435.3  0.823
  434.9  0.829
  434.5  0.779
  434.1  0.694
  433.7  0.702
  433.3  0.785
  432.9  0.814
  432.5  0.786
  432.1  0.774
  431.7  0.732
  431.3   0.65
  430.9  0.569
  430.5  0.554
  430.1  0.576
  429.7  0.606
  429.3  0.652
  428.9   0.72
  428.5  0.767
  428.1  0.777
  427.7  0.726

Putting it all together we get -0.46 nm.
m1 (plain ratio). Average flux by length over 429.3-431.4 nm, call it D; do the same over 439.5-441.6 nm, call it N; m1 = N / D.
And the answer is 1.40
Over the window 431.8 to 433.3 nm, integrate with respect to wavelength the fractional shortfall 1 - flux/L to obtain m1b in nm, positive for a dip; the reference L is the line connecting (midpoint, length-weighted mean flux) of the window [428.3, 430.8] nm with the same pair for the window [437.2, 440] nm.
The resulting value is -0.23 nm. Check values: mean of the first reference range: 0.643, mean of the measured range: 0.787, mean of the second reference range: 0.761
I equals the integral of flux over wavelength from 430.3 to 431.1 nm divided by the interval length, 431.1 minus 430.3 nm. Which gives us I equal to 0.561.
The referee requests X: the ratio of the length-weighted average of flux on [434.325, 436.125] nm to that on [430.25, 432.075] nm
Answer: 1.3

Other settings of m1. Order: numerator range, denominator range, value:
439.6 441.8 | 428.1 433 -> 1.22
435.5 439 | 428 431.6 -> 1.22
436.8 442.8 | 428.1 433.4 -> 1.17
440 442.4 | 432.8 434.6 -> 1.13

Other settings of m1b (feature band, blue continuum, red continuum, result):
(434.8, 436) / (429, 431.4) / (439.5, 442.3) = -0.18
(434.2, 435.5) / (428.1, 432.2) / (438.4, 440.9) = -0.14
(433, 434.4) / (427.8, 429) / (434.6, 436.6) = 0.13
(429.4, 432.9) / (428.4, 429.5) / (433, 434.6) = 0.29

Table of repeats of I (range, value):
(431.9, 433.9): 0.772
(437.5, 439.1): 0.743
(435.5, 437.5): 0.838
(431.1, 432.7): 0.736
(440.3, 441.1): 0.849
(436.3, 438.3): 0.804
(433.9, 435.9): 0.792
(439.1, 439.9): 0.764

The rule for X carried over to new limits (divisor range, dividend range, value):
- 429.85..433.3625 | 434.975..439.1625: 1.16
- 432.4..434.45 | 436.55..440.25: 1.03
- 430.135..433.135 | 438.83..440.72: 1.15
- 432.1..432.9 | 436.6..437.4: 1.05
